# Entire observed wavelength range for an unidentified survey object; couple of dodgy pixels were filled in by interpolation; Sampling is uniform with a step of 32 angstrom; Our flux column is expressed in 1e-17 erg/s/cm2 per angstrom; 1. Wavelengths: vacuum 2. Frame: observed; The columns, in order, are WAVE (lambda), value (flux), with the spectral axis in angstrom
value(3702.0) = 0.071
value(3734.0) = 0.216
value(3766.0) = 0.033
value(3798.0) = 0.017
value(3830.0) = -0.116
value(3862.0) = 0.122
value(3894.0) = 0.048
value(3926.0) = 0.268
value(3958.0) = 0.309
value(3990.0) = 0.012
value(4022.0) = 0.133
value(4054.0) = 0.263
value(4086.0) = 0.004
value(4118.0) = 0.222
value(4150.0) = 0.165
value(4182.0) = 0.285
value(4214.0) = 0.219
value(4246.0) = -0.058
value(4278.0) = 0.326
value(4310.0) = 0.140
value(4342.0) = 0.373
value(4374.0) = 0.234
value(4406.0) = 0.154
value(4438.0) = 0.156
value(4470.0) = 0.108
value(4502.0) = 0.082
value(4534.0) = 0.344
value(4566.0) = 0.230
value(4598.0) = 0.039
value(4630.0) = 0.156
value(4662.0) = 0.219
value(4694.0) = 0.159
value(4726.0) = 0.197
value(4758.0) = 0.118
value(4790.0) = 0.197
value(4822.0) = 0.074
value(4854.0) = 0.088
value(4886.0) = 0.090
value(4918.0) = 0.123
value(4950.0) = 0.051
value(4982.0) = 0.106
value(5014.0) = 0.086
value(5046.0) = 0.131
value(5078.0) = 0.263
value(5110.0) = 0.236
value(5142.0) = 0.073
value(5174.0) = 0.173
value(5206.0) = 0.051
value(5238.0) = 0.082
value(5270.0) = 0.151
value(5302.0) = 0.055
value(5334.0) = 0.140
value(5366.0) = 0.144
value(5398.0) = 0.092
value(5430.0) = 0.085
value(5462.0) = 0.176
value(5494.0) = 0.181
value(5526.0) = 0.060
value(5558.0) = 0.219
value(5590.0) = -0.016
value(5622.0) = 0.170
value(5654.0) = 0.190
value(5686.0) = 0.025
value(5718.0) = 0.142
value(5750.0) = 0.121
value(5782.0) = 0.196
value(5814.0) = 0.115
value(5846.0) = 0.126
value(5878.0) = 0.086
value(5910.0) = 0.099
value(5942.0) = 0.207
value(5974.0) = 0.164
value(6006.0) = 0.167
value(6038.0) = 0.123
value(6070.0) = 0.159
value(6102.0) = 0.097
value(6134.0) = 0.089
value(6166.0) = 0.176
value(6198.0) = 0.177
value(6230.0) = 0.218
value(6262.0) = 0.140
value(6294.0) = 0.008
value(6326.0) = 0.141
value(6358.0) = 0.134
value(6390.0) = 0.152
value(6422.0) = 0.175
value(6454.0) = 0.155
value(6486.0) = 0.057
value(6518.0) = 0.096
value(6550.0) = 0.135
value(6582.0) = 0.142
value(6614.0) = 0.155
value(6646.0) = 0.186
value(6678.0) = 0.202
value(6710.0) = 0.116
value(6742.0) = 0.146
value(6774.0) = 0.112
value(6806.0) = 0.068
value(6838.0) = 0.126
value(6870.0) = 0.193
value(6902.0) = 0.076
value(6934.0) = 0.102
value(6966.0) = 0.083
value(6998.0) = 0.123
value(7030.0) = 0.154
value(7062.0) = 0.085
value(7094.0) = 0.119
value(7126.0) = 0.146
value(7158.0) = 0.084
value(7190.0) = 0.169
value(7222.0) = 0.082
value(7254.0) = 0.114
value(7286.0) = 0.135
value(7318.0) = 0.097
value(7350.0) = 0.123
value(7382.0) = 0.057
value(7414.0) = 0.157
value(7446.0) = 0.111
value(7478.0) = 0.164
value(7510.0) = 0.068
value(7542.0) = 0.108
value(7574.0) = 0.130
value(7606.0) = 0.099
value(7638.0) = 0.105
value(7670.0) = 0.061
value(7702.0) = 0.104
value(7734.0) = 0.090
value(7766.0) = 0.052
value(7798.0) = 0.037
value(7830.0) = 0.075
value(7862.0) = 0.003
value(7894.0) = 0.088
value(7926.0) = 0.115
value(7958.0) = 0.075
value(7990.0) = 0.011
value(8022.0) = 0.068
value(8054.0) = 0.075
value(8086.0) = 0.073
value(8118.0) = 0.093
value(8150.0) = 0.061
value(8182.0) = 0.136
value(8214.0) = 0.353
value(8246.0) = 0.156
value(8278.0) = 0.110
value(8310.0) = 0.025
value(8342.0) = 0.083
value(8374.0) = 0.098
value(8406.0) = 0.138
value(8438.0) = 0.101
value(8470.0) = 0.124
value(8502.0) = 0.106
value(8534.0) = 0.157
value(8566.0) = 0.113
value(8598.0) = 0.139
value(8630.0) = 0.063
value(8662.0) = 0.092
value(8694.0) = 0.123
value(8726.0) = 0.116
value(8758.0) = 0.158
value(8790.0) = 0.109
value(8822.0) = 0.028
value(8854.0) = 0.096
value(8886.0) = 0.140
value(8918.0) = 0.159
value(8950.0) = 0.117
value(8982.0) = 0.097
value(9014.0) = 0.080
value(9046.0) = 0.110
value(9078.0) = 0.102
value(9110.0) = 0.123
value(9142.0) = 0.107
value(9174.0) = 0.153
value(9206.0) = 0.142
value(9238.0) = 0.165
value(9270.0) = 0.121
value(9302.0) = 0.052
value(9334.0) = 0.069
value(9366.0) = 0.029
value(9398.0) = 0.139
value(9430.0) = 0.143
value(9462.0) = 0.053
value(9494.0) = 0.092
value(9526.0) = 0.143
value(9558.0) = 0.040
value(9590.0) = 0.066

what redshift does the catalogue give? 1.206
